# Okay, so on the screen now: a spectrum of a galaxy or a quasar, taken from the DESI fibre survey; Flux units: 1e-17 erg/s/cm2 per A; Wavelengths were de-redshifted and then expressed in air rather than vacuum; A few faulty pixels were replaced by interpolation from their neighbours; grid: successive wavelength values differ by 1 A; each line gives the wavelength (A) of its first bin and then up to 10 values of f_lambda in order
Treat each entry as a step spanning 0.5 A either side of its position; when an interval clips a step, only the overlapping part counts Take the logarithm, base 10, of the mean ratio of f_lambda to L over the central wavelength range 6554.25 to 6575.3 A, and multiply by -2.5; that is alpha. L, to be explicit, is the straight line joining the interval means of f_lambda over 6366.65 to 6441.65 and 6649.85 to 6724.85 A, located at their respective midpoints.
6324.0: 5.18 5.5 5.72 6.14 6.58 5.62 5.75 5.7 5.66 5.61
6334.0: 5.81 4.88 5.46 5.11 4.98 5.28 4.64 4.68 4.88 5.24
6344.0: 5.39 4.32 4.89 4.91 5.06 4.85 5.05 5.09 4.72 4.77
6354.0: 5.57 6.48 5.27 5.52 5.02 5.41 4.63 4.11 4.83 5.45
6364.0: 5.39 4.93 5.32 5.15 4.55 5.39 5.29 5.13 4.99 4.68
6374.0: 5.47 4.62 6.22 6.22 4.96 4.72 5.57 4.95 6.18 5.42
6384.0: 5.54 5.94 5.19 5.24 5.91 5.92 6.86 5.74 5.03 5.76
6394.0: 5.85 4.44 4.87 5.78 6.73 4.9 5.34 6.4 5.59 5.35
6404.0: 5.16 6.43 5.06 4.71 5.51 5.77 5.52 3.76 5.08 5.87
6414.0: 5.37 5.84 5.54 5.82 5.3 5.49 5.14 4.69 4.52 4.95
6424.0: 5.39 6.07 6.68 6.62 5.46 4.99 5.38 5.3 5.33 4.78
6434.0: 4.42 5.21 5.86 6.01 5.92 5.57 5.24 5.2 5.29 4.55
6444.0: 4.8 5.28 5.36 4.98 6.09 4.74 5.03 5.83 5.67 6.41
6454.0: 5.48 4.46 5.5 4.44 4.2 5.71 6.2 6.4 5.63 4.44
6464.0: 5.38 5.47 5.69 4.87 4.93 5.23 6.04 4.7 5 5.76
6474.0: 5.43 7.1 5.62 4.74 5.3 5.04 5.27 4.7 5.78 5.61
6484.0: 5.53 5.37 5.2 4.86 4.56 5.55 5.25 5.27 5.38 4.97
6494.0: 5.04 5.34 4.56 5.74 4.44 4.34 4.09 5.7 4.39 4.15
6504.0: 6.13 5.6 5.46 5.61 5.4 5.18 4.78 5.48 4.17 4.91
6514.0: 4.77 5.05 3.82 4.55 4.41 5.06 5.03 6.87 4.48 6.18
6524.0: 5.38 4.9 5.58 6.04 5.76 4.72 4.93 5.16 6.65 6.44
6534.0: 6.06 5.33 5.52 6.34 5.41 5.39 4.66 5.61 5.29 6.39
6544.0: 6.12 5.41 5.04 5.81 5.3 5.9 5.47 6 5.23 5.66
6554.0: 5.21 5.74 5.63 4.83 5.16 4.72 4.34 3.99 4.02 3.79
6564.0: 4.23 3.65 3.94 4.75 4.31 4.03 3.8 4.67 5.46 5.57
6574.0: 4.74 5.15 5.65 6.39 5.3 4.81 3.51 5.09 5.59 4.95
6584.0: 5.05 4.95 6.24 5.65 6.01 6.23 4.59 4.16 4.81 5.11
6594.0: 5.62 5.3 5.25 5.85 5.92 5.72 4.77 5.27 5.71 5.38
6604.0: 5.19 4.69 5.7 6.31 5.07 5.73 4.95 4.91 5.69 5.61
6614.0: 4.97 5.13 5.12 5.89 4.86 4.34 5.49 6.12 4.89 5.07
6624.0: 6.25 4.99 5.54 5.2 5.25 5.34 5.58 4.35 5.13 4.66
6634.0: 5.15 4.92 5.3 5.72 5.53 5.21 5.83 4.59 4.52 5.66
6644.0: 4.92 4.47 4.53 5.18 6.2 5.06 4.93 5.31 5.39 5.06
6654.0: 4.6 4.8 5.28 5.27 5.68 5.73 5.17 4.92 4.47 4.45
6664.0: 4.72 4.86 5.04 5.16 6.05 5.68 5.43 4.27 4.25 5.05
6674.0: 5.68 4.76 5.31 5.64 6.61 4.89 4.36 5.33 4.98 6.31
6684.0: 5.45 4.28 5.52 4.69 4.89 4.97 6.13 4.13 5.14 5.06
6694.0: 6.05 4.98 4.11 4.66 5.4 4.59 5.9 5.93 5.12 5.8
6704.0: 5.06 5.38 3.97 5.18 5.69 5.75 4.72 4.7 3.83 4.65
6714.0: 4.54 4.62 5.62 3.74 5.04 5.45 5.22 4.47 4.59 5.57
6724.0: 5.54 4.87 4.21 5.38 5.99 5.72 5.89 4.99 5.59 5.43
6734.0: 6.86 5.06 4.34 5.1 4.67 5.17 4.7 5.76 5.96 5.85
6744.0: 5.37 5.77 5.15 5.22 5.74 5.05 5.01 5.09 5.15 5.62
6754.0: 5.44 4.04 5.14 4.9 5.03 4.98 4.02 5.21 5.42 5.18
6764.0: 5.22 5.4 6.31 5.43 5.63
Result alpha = 0.14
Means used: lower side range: 5.42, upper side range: 5.09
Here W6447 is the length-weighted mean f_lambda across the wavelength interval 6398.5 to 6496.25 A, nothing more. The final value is 5.34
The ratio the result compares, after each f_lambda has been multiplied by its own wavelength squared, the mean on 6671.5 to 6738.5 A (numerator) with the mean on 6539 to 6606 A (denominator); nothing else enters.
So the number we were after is 1.04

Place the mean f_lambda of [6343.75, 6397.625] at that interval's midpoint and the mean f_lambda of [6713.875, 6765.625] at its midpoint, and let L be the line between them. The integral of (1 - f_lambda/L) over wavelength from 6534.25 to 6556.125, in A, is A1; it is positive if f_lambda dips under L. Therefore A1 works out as -1.4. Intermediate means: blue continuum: 5.27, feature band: 5.57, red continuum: 5.18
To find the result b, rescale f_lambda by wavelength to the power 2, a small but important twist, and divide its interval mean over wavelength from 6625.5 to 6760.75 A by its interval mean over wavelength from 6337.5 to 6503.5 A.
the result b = 1.06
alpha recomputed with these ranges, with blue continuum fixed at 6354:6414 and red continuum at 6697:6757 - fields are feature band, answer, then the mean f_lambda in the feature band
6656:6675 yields 0.02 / 5.1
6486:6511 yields 0.05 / 5.09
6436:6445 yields 0.00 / 5.35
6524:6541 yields -0.05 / 5.55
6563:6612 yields 0.03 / 5.11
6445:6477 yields -0.01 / 5.4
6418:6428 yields -0.03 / 5.49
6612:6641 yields -0.01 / 5.26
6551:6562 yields 0.05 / 5.05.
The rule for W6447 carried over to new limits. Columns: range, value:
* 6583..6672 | 5.23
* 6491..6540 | 5.22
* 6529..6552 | 5.62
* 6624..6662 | 5.17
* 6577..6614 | 5.31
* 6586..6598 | 5.39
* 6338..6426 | 5.3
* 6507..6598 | 5.18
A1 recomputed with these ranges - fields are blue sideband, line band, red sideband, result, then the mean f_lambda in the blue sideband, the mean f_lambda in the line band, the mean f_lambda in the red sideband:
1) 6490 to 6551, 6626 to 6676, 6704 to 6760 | 0.71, 5.29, 5.11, 5.13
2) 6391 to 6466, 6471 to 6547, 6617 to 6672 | 0.23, 5.39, 5.28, 5.15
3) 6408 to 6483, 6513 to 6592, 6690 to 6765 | 1.60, 5.36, 5.17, 5.14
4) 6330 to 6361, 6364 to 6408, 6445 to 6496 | -1.86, 5.16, 5.43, 5.32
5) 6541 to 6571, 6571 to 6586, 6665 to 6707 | -0.54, 4.96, 5.18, 5.17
